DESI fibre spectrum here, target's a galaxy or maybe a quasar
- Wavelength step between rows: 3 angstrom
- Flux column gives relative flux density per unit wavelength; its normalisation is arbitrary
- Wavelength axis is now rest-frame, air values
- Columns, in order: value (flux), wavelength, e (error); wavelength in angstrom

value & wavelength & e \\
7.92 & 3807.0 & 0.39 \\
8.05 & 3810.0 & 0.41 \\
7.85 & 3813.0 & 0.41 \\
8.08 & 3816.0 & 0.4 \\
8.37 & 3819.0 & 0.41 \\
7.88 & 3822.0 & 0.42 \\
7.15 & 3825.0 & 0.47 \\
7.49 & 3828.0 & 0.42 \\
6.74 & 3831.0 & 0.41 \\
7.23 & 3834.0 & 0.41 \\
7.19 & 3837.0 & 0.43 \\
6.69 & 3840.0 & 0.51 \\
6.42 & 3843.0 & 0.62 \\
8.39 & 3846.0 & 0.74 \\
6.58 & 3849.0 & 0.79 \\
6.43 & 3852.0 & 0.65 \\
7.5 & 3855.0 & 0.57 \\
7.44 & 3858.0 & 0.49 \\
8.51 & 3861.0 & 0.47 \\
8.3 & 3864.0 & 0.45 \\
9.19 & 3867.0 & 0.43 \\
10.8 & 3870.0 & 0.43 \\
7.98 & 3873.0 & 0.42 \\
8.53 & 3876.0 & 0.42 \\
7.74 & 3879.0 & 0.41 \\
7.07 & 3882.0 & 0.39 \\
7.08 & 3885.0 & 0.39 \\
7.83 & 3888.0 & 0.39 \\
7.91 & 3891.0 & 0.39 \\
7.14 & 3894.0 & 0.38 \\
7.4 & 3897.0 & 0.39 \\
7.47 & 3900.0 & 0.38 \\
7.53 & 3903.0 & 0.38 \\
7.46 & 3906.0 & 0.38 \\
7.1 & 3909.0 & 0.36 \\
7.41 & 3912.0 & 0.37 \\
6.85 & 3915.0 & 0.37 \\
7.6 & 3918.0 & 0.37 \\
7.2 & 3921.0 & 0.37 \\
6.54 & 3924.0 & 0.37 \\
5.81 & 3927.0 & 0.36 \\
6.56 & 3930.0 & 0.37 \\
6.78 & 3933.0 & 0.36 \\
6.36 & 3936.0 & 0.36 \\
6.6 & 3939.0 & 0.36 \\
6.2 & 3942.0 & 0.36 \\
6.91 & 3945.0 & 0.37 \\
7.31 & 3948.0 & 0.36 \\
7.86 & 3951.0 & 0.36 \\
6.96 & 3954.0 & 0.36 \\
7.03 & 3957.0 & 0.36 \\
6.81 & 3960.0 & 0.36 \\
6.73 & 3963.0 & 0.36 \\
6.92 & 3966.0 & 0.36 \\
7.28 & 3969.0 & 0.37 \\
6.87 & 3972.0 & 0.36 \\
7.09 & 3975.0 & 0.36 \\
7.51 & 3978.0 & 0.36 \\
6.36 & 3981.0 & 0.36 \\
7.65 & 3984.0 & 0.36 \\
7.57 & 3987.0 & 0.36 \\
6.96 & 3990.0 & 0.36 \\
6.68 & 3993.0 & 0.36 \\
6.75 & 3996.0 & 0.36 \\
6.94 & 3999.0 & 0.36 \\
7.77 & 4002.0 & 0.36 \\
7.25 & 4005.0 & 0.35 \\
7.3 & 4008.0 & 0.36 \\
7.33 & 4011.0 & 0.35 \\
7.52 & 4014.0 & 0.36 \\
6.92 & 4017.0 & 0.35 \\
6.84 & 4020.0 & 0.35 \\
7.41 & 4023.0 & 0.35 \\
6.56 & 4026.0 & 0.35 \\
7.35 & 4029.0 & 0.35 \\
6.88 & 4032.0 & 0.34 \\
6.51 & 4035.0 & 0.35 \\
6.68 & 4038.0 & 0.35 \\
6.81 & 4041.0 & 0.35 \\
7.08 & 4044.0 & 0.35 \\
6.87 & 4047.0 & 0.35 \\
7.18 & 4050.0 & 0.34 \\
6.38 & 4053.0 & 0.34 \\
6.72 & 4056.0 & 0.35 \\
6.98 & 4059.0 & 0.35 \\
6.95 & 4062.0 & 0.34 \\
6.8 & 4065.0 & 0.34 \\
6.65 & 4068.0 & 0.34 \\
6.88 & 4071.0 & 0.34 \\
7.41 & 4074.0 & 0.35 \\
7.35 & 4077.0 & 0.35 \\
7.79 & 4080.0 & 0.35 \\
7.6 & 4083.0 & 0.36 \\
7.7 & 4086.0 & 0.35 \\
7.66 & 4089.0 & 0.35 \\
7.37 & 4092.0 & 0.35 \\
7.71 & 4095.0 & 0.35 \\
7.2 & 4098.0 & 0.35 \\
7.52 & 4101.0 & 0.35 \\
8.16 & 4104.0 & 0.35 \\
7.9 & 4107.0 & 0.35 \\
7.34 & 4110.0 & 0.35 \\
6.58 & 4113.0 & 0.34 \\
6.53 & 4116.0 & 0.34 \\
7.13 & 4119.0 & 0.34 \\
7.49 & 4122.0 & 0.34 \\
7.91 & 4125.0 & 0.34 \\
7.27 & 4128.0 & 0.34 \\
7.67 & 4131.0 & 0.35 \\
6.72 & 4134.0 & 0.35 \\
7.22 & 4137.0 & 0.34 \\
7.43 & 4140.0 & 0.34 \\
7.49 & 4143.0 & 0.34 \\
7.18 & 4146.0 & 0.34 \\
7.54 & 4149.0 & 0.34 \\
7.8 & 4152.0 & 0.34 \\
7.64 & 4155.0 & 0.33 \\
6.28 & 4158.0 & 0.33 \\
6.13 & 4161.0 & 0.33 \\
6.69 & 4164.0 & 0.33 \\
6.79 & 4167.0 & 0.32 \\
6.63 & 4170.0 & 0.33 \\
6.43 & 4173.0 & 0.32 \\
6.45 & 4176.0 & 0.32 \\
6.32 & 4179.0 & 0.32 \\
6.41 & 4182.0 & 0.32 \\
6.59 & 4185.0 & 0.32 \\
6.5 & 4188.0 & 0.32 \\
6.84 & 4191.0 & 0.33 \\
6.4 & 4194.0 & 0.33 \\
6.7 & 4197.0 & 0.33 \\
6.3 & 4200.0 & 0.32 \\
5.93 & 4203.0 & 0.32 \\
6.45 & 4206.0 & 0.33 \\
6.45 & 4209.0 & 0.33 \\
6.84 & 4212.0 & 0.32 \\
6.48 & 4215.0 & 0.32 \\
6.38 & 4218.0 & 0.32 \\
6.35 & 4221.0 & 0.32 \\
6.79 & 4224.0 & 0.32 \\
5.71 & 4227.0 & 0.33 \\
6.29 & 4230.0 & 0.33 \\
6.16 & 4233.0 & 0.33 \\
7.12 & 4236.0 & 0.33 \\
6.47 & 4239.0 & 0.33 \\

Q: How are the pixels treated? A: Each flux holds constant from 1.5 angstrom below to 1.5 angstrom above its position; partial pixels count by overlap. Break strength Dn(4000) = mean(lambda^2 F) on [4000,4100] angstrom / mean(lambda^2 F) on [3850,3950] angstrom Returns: 1.04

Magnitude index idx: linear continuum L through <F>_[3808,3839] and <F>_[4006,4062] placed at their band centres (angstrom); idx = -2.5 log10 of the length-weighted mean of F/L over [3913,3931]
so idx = 0.08 mag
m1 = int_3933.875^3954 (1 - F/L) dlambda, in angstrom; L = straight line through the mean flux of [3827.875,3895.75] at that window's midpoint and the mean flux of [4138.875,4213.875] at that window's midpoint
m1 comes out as 1.5 angstrom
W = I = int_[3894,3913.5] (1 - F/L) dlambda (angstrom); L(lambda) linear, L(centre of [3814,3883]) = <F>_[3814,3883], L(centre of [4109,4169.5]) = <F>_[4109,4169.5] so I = 0.6 angstrom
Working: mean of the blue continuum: 7.73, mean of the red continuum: 7.13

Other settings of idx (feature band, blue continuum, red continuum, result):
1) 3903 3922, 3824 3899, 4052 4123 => 0.037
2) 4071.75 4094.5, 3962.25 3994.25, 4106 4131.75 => -0.045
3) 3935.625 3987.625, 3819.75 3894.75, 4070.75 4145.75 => 0.082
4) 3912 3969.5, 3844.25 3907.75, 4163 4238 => 0.103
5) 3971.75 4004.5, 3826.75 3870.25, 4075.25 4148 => 0.055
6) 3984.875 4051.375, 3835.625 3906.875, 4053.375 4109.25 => 0.057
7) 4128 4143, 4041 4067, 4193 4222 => -0.102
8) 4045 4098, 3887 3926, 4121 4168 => 0.009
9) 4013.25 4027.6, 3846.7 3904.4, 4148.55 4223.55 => 0.034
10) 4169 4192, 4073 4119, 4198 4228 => 0.027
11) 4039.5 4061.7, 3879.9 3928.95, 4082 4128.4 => 0.079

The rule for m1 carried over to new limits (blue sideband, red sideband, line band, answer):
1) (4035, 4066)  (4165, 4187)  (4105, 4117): -0.9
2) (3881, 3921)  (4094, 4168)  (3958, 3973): 0.8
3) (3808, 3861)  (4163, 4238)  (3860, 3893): -4.2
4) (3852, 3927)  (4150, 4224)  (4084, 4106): -2.2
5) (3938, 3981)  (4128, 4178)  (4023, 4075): 0.9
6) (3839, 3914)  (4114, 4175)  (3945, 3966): 1.2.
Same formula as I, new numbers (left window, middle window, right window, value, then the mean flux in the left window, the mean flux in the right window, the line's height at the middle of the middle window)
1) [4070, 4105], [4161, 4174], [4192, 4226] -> 0.5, 7.53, 6.46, 6.82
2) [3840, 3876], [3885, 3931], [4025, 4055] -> 2.7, 7.93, 6.83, 7.63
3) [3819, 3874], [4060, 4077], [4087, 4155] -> 1.1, 7.68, 7.41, 7.46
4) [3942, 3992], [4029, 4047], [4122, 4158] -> 0.9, 7.08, 7.4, 7.21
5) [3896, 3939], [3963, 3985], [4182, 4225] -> -0.5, 6.99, 6.49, 6.89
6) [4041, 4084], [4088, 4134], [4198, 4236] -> -3.9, 7.03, 6.38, 6.83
